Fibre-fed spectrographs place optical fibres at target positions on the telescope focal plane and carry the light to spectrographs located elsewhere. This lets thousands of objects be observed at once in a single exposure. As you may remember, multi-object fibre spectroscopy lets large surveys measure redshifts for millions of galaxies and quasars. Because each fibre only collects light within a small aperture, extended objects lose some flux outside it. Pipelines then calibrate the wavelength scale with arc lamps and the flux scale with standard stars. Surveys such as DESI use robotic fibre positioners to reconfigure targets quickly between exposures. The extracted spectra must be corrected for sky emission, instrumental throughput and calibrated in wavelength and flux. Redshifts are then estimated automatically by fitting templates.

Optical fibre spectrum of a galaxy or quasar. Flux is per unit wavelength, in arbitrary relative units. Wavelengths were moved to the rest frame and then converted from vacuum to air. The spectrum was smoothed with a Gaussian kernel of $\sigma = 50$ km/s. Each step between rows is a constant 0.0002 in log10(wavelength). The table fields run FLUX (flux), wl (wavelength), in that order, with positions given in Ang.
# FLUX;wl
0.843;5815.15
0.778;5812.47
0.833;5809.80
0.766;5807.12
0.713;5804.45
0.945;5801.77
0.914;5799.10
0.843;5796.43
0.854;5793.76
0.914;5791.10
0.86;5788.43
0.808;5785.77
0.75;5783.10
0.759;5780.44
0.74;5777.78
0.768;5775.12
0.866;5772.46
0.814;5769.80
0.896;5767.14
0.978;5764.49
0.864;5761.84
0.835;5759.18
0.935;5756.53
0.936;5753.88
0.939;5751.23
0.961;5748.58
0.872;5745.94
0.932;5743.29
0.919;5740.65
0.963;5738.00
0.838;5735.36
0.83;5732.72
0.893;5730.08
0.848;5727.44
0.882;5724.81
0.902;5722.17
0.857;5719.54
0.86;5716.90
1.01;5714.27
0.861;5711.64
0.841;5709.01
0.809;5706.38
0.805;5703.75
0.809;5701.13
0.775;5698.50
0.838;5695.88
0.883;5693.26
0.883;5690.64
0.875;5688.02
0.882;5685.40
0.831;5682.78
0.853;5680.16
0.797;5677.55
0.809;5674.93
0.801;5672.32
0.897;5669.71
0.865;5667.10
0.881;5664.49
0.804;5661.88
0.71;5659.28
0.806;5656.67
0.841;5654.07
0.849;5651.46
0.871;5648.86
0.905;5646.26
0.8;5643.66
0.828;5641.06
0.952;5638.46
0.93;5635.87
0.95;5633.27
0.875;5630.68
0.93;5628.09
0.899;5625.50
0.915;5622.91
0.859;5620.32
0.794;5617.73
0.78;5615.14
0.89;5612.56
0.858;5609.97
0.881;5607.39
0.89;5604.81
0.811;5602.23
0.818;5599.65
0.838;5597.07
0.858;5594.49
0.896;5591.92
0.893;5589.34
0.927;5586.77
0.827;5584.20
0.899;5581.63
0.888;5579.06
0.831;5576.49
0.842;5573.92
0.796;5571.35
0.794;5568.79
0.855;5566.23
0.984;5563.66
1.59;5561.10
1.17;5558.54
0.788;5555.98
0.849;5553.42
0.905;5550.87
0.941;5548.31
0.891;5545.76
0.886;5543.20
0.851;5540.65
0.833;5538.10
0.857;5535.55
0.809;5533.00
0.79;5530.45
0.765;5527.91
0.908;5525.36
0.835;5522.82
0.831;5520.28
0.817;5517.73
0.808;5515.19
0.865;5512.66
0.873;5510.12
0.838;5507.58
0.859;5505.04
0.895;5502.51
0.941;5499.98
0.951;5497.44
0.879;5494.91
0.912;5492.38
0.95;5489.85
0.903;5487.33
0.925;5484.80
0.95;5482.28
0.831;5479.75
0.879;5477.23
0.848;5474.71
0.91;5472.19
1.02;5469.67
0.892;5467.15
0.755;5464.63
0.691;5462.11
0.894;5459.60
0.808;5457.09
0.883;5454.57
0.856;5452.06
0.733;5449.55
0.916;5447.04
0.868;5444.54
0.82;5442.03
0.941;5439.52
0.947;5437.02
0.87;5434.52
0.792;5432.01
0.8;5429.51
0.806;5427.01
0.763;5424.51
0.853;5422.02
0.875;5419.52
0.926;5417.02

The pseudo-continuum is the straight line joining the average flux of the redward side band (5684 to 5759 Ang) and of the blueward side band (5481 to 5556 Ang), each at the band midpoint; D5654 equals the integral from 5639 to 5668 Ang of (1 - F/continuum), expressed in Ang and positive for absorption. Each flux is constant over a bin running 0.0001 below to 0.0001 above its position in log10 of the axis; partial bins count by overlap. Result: 1.4 Ang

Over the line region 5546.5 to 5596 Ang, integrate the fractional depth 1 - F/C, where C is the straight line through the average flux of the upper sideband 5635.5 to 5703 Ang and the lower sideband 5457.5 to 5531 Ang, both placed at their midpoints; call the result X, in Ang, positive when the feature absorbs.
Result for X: -3.7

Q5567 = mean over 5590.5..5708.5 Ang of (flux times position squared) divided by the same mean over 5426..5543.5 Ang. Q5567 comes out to 1.05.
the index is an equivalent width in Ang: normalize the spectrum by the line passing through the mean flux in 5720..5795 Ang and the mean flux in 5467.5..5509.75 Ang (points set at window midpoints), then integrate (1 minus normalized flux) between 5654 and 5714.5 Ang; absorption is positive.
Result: 2.9 Ang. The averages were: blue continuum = 0.905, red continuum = 0.87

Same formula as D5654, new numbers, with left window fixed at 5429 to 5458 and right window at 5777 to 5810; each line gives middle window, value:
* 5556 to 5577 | -3.3 Ang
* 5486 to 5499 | -1.1 Ang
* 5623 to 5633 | -0.8 Ang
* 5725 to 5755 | -2.7 Ang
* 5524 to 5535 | 0.3 Ang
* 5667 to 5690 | -0.3 Ang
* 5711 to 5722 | -0.9 Ang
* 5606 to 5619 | 0.0 Ang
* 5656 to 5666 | 0.4 Ang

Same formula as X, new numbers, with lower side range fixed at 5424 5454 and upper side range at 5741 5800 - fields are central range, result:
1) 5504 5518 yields 0.1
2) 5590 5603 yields 0.1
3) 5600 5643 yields -0.9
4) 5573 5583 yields -0.1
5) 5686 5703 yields 0.3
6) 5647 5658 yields 0.2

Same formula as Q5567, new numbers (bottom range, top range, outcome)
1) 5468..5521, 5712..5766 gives 1.11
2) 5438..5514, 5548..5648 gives 1.07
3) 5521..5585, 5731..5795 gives 1.04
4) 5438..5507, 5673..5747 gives 1.07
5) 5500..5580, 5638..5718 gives 1.00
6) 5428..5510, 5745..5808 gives 1.09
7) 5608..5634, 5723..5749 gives 1.06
